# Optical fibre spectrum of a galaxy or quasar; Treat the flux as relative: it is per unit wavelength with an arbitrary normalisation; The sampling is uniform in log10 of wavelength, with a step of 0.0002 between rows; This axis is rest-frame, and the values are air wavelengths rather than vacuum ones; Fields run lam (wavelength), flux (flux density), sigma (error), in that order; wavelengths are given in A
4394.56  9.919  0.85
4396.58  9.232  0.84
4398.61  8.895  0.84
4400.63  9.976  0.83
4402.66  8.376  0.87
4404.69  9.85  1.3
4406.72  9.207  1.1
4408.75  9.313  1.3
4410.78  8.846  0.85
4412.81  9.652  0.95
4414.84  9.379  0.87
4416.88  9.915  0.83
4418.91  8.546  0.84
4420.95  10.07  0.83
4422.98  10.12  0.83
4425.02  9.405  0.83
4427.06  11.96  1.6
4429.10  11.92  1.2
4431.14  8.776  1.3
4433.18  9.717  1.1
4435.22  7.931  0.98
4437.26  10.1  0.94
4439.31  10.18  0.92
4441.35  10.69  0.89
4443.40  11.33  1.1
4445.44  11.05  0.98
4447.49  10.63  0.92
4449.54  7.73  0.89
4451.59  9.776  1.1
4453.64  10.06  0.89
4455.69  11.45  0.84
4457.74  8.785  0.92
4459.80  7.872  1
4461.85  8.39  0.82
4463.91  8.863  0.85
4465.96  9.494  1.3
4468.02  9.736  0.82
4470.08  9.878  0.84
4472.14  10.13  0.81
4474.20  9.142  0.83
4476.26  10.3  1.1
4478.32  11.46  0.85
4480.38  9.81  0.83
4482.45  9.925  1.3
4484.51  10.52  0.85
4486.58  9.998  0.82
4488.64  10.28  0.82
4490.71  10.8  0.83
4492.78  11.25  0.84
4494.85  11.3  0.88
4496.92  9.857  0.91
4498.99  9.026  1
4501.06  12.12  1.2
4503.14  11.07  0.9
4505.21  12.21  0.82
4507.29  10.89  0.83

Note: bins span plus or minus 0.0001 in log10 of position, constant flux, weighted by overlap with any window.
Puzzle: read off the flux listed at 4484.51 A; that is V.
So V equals 10.52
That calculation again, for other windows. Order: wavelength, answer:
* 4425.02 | 9.405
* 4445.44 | 11.05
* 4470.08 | 9.878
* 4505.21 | 12.21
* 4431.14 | 8.776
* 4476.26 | 10.3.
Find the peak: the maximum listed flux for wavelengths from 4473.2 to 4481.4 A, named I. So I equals 11.46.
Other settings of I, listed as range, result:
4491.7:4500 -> 11.3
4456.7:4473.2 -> 10.13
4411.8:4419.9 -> 9.915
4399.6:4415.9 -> 9.976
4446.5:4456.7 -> 11.45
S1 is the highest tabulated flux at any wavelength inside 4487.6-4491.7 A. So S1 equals 10.8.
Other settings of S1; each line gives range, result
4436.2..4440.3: 10.18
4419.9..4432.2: 11.96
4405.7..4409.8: 9.313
